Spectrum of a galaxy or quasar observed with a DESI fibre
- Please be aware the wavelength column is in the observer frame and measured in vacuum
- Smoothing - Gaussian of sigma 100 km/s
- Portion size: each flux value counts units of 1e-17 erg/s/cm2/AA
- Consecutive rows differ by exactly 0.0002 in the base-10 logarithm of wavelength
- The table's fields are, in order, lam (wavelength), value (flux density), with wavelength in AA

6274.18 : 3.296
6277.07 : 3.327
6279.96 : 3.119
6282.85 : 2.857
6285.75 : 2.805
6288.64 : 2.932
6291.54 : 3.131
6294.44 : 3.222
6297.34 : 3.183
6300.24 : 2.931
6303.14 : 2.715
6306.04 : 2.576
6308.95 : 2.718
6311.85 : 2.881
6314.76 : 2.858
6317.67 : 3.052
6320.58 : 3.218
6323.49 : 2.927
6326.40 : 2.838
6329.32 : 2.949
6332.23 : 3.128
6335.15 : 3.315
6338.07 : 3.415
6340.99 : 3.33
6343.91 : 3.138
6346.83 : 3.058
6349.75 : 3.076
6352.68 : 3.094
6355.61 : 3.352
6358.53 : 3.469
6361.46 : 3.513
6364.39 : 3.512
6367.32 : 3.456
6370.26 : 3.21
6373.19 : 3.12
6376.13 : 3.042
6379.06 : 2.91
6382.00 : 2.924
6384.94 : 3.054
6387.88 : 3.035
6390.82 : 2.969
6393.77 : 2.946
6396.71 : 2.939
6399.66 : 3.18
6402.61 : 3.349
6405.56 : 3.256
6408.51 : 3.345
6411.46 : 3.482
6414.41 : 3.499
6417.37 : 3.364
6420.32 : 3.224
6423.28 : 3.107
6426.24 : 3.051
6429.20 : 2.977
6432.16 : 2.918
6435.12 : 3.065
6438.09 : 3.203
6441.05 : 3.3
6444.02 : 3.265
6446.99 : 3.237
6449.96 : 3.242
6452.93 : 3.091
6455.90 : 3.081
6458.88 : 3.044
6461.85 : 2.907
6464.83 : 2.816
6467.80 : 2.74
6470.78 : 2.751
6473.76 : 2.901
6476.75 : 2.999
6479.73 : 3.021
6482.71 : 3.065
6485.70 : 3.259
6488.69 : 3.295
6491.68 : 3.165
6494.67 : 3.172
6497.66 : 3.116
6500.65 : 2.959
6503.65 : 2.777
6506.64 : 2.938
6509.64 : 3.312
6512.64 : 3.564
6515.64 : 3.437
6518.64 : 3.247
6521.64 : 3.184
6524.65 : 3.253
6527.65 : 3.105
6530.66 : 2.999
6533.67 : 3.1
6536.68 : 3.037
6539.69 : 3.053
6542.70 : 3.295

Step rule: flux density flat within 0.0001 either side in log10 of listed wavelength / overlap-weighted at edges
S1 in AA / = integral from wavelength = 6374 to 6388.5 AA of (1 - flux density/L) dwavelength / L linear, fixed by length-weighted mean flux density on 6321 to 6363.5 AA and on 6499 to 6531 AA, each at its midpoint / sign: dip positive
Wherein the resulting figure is 0.9 AA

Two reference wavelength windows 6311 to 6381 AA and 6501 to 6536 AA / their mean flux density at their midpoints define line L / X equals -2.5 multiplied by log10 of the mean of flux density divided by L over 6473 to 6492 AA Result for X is 0.02 mag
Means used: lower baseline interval 3.16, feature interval 3.1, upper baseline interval 3.16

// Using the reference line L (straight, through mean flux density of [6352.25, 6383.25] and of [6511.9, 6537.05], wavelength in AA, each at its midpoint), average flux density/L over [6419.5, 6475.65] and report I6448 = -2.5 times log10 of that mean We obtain 0.06 mag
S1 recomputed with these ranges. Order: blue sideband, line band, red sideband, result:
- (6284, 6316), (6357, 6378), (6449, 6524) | -2.51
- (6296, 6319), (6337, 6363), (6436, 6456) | -2.65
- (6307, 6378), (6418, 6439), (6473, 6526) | 0.42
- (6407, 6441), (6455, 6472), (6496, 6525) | 1.64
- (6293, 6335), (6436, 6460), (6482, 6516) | -0.58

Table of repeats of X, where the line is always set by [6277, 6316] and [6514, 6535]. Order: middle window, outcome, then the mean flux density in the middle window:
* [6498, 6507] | 0.09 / 2.92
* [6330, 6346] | -0.09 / 3.24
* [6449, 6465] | 0.03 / 3.04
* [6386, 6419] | -0.06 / 3.21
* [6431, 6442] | -0.01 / 3.12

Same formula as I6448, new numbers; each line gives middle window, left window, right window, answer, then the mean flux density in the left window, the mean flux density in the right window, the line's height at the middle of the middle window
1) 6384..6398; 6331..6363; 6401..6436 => 0.09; 3.26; 3.22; 3.24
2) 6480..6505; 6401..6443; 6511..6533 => 0.05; 3.22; 3.25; 3.24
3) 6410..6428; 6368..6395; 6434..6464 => -0.07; 3.04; 3.14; 3.09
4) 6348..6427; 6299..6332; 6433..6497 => -0.08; 2.89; 3.08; 2.98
